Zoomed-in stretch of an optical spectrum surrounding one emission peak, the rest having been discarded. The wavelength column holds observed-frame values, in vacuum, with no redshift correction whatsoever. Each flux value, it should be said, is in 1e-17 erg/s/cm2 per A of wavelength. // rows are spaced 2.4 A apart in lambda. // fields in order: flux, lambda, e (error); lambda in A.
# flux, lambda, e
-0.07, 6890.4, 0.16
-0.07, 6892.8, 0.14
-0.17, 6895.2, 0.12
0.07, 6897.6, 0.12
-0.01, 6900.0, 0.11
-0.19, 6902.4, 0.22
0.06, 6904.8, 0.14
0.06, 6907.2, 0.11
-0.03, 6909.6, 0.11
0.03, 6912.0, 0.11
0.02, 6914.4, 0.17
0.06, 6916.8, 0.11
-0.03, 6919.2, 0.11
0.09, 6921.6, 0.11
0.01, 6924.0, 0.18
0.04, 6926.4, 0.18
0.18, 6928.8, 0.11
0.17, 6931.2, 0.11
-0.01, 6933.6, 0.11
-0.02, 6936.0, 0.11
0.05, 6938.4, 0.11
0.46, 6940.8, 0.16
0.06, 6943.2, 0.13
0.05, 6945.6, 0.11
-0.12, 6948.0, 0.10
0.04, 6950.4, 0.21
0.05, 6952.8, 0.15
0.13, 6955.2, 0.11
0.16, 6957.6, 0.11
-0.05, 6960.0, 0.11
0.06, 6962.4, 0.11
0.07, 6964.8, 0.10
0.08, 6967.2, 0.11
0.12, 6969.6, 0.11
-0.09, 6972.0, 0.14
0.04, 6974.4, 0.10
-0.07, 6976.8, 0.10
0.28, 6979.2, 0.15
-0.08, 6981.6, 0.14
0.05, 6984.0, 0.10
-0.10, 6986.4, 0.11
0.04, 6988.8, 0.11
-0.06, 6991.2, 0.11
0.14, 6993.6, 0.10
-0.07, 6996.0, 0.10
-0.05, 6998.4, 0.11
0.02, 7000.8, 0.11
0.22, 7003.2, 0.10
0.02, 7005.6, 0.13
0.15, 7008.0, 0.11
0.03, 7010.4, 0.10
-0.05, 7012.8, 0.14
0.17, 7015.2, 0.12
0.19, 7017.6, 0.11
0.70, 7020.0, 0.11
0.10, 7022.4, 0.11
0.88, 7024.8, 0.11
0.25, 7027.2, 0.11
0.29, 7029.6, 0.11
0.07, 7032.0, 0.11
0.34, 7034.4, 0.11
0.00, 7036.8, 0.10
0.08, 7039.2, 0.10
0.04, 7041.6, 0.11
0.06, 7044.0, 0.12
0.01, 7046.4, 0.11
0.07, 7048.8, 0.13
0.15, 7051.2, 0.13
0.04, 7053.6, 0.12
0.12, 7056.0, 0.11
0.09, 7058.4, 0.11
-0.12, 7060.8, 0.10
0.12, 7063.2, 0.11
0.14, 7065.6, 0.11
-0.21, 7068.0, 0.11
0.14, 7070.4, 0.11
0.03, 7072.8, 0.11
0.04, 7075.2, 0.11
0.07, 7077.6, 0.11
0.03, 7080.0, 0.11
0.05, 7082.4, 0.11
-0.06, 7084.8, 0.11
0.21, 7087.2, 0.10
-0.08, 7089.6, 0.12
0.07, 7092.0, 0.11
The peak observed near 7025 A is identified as [O II]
